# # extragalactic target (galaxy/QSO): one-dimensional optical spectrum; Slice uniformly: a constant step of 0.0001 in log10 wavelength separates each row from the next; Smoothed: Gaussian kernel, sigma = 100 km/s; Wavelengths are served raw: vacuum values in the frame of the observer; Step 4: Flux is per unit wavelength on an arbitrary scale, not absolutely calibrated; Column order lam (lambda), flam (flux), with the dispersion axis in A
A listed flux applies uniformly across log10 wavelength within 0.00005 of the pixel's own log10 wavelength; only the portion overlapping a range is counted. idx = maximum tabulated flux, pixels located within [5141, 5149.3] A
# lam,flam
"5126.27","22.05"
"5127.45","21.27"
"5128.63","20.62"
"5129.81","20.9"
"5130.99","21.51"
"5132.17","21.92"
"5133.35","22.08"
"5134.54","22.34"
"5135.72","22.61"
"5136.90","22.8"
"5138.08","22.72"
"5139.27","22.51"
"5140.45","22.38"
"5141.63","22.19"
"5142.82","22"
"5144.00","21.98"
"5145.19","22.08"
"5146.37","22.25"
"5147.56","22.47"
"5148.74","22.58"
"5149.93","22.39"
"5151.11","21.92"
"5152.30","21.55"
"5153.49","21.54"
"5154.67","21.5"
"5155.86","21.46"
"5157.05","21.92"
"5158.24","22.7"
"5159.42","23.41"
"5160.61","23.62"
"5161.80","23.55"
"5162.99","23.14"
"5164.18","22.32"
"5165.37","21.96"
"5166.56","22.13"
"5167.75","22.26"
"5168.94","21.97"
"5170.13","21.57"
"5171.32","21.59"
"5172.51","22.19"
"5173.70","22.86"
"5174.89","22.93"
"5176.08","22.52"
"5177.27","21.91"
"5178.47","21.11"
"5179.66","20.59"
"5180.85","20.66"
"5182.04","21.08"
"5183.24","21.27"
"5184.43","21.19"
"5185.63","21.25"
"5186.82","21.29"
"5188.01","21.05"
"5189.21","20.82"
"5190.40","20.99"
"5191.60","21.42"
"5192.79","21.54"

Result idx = 22.58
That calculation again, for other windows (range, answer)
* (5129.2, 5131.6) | 21.51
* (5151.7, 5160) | 23.41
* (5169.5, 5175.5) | 22.93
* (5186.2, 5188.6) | 21.29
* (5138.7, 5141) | 22.51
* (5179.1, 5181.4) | 20.66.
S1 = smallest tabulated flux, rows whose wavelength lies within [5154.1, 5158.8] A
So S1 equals 21.46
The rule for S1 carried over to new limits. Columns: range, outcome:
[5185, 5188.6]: 21.05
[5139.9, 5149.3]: 21.98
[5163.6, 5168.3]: 21.96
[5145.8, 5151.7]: 21.92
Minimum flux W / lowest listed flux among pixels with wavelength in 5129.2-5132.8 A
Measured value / 20.9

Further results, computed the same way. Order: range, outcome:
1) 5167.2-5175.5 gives 21.57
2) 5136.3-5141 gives 22.38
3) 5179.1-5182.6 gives 20.59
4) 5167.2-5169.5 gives 21.97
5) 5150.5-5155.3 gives 21.5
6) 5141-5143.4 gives 22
